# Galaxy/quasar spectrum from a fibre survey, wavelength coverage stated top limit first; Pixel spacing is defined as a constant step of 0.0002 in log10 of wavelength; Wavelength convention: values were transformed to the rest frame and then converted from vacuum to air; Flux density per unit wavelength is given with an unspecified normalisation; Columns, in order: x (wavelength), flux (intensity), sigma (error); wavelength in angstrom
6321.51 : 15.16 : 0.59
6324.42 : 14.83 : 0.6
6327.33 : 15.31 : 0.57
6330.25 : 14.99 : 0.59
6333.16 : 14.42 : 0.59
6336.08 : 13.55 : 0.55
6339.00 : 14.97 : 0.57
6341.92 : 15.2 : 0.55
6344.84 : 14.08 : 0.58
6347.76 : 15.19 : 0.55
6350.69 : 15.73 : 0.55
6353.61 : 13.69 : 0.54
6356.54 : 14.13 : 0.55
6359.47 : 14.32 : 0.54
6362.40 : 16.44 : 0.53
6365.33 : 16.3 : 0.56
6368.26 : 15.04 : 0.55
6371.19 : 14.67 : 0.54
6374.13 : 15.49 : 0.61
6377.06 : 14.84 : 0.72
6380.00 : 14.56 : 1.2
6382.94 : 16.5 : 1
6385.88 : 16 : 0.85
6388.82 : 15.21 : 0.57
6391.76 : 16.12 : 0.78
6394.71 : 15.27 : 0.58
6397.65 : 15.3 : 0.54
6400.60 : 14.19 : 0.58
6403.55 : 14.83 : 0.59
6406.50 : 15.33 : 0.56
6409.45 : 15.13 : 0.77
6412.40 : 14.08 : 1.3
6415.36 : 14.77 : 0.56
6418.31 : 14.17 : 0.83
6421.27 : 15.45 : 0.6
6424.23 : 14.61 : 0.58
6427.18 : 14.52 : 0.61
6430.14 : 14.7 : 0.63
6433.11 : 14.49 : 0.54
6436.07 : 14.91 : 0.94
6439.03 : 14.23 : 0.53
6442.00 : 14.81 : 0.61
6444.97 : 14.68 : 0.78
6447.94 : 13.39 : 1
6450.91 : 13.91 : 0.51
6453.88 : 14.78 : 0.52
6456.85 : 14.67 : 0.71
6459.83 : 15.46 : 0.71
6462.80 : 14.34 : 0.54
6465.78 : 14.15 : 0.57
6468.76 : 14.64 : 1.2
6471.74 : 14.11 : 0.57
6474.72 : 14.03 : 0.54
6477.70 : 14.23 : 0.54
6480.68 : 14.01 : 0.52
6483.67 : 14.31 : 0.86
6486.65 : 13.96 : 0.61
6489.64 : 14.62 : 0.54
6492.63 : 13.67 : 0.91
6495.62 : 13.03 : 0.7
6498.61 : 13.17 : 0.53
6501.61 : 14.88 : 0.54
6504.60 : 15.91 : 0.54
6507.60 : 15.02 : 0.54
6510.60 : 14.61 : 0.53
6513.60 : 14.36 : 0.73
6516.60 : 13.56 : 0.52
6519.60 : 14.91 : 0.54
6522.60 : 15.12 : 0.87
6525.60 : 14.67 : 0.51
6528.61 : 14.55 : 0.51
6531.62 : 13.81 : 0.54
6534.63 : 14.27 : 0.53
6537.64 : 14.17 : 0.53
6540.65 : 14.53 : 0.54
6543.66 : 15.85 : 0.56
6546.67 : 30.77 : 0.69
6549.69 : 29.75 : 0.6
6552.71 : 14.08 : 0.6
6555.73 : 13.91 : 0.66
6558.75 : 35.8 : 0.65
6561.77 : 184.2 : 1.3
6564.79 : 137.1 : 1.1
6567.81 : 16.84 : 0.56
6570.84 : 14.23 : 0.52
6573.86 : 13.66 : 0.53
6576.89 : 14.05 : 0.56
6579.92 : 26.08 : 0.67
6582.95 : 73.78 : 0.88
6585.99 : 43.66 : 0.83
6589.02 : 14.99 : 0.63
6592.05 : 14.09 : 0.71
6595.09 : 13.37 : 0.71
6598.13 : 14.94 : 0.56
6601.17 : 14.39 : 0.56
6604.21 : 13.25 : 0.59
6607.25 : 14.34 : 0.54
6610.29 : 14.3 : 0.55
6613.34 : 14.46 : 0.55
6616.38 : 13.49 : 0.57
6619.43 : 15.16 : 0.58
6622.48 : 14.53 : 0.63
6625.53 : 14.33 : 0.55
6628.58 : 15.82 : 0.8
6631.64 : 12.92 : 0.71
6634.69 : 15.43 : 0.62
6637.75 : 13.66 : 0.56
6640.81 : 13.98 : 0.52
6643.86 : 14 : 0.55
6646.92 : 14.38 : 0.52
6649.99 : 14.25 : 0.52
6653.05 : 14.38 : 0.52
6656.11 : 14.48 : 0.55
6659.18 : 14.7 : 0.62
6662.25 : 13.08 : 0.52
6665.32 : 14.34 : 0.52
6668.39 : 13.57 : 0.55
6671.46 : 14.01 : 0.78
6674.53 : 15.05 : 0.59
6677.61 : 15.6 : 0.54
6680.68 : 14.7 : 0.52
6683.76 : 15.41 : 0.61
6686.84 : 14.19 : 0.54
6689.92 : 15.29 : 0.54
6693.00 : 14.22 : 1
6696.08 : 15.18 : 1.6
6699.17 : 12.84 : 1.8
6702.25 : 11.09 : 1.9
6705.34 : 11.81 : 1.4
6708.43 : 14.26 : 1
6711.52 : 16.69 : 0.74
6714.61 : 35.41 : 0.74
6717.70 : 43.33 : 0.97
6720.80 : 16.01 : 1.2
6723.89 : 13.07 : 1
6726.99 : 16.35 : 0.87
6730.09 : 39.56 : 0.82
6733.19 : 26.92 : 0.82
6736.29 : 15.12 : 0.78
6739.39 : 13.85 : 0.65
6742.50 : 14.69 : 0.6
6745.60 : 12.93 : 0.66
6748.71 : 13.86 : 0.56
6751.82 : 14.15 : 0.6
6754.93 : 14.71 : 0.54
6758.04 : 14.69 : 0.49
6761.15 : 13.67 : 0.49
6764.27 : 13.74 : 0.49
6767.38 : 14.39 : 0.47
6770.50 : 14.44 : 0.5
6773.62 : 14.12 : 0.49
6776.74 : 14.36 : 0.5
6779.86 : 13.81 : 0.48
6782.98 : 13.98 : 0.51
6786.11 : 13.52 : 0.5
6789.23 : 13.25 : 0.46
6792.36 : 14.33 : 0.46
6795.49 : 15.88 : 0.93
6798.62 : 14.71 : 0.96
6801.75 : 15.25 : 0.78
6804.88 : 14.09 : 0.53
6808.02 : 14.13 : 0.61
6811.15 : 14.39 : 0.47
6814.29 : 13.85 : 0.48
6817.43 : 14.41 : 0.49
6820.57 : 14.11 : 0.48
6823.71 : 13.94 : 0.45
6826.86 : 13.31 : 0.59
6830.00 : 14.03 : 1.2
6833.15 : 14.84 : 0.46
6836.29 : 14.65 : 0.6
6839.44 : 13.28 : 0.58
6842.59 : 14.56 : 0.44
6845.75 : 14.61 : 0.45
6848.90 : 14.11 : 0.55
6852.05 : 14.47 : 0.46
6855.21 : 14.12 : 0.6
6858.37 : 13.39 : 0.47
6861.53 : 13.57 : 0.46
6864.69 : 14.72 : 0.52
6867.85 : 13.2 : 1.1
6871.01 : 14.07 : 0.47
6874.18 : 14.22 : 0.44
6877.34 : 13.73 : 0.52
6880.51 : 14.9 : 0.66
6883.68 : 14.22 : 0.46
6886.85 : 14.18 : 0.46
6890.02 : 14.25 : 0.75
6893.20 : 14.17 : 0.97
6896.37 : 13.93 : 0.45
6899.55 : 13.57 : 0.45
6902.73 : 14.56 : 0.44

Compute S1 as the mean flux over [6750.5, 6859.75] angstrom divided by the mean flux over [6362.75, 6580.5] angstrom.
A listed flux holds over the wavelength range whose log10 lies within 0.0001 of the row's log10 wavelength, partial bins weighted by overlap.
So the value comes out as 0.7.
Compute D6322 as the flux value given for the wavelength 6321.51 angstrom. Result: 15.16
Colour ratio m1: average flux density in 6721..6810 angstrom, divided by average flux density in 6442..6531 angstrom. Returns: 1.09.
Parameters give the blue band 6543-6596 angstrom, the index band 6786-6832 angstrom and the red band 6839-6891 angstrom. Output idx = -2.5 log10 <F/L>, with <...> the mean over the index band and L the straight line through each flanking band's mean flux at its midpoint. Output 0.31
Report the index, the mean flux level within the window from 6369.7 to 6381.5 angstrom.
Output 14.9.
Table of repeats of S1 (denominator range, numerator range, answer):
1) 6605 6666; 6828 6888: 0.99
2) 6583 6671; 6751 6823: 0.88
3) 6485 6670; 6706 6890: 0.73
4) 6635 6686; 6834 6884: 0.98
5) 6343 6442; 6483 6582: 1.71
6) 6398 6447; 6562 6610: 2.25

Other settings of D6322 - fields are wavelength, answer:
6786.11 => 13.52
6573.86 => 13.66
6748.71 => 13.86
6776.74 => 14.36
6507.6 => 15.02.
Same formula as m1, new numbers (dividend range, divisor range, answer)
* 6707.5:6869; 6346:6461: 1.07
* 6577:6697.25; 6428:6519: 1.18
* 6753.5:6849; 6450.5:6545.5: 0.98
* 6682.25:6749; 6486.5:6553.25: 1.16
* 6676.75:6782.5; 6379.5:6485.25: 1.15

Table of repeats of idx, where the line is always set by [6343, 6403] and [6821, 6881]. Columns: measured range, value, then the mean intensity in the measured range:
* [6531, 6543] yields 0.03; 14.3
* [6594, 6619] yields 0.04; 14.1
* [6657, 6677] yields 0.02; 14.2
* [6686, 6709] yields 0.07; 13.6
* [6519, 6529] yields 0.00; 14.8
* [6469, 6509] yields 0.05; 14.2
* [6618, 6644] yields 0.01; 14.4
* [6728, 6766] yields -0.20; 17.3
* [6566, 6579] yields -0.22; 18.1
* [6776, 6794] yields 0.03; 13.9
